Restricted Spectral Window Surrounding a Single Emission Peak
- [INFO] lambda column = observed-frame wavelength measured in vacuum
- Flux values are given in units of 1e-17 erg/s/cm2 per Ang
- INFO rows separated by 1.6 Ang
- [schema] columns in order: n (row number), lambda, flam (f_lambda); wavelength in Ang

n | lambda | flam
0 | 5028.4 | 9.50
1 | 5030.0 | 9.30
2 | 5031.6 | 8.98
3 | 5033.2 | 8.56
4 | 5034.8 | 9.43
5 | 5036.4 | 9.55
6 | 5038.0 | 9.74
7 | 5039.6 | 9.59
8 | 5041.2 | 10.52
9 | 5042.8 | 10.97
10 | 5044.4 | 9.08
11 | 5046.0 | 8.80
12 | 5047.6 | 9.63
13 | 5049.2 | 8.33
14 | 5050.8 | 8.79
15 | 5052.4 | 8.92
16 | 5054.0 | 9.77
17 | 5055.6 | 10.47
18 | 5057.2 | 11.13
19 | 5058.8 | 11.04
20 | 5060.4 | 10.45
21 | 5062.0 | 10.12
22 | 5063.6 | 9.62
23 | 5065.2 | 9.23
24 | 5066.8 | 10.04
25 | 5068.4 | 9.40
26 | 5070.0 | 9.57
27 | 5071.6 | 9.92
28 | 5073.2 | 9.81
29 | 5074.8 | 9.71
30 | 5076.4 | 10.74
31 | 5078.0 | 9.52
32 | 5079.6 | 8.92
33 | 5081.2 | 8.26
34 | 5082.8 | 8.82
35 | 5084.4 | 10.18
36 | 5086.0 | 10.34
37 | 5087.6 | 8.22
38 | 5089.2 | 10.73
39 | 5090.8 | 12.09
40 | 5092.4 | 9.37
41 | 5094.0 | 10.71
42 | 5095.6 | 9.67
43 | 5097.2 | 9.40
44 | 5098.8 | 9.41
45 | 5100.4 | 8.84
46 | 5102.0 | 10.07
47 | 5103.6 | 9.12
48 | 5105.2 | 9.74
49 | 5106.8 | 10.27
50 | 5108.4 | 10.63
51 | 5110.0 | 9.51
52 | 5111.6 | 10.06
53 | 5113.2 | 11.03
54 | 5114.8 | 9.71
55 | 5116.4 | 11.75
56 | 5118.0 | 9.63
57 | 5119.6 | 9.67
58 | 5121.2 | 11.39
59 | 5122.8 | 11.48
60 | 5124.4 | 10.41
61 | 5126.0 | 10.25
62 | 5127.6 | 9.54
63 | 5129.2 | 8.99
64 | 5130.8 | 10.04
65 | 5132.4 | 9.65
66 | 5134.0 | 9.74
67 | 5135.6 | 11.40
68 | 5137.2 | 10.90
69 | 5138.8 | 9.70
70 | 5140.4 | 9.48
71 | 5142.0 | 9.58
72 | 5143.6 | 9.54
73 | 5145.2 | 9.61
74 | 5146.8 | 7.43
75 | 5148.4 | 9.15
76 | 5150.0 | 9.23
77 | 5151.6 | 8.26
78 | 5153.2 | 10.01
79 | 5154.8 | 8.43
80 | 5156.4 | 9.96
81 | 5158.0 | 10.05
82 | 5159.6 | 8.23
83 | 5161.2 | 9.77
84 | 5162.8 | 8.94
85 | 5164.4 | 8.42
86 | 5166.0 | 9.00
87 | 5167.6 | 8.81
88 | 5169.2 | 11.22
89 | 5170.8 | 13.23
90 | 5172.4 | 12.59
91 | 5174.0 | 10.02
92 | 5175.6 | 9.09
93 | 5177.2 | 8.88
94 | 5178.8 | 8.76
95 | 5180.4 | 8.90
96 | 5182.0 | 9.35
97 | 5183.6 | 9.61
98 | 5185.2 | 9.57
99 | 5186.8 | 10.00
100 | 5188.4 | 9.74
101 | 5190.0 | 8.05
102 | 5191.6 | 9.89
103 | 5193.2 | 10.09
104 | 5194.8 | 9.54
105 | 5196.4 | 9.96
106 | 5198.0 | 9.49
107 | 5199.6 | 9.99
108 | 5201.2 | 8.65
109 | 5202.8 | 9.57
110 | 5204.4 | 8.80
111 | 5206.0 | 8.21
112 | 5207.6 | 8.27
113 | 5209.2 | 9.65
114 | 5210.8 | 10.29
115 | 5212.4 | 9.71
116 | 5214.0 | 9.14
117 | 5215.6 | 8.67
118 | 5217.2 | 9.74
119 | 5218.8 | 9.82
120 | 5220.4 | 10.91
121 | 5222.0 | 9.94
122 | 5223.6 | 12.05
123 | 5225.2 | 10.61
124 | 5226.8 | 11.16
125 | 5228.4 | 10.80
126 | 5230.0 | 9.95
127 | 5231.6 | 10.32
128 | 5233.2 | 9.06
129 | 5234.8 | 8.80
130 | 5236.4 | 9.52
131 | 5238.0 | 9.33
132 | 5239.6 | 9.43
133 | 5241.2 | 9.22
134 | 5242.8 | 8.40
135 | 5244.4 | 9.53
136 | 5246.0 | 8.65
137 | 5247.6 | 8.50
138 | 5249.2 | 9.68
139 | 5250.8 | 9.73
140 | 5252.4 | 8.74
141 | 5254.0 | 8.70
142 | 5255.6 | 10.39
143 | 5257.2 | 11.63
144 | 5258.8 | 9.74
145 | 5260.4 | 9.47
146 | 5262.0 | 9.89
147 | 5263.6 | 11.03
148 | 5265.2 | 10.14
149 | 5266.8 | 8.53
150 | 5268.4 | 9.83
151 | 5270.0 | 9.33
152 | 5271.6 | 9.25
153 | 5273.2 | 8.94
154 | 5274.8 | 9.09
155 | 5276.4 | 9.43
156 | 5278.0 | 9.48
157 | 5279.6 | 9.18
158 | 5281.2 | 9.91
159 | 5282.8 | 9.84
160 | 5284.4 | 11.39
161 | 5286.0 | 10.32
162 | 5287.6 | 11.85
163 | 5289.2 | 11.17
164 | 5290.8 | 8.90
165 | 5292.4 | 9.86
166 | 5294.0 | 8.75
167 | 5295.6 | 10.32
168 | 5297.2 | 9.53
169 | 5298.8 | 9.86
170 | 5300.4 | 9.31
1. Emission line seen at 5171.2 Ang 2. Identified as [O III] 5007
